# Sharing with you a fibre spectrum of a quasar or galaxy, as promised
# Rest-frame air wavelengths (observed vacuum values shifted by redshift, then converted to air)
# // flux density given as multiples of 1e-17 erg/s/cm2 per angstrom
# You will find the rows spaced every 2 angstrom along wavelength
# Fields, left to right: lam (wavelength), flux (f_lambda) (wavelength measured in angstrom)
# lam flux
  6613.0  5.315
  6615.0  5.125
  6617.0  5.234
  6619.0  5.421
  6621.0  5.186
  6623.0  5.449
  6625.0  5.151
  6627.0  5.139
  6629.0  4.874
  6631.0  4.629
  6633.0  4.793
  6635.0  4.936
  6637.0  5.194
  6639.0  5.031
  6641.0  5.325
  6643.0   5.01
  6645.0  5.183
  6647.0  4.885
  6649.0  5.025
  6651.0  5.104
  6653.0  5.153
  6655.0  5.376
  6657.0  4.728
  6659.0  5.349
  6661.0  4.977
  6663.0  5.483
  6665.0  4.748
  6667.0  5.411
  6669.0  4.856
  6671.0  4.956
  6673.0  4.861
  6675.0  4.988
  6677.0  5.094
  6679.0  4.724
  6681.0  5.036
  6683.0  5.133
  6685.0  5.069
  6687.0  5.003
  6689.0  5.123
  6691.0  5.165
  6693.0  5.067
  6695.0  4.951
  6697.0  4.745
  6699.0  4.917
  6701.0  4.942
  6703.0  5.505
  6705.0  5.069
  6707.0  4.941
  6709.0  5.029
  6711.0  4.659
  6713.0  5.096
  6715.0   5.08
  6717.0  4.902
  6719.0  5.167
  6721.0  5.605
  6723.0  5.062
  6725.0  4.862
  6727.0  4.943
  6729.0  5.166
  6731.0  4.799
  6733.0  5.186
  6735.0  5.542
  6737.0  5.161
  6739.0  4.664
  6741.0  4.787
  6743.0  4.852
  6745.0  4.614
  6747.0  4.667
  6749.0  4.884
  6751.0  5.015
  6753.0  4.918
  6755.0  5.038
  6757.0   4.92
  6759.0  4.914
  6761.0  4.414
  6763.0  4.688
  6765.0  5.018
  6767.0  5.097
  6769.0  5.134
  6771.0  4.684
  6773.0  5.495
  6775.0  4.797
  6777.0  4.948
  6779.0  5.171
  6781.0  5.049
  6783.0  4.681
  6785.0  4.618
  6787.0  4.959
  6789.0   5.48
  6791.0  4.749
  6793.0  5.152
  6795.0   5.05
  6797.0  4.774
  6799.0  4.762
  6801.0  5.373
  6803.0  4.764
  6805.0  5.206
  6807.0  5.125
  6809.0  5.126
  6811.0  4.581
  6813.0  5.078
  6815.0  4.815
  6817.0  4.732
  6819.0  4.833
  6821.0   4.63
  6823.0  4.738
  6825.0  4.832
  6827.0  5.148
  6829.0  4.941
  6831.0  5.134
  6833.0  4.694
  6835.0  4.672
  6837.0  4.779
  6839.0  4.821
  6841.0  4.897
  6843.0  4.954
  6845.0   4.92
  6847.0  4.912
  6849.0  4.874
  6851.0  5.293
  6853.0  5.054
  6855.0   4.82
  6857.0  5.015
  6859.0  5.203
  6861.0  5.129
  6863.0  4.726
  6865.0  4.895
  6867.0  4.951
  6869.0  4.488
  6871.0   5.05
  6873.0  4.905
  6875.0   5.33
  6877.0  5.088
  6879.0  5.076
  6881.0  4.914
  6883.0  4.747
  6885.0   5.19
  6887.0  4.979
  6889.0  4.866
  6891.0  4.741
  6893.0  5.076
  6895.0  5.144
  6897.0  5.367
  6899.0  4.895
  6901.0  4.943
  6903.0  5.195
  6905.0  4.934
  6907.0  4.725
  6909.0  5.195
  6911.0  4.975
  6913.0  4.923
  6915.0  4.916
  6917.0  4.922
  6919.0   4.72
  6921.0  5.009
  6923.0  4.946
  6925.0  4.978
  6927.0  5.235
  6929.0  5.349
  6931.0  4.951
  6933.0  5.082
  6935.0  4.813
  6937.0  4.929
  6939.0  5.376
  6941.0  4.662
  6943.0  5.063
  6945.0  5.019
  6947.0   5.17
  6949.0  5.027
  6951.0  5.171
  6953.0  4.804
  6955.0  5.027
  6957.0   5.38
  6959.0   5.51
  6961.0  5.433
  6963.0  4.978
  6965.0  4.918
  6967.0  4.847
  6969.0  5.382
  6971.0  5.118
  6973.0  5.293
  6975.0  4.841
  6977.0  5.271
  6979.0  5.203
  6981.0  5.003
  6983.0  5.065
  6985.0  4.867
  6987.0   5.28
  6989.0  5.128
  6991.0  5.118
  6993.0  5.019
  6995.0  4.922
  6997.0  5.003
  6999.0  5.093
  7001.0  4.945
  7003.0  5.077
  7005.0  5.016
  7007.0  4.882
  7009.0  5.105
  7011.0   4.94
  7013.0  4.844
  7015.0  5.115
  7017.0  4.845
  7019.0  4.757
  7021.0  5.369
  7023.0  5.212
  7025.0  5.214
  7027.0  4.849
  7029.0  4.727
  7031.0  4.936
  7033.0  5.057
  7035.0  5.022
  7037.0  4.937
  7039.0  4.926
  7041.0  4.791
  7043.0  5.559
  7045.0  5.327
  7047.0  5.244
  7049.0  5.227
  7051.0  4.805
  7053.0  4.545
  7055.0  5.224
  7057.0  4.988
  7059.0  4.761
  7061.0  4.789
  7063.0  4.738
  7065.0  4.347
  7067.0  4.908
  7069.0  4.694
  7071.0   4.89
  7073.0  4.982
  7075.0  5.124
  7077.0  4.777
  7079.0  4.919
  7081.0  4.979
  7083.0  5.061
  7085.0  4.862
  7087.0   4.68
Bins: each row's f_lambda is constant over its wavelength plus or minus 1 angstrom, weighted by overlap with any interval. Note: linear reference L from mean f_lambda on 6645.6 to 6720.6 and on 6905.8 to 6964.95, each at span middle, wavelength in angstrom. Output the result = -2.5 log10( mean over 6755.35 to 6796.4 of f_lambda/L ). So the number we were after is 0.02 mag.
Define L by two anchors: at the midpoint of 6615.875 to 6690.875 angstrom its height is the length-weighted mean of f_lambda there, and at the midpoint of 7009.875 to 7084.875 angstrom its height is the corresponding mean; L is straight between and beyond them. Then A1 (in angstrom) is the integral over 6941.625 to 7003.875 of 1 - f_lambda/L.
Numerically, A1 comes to -1.4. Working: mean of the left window 5.07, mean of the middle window 5.09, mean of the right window 4.96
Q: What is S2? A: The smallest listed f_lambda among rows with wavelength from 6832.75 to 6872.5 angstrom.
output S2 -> 4.488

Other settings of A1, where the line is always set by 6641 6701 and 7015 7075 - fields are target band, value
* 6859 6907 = 0.1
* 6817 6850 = 1.0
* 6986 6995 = -0.3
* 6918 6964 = -0.8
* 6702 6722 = -0.3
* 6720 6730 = -0.2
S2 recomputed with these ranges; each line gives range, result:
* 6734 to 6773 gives 4.414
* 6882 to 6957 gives 4.662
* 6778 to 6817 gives 4.581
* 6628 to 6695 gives 4.629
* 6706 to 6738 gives 4.659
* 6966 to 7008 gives 4.841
